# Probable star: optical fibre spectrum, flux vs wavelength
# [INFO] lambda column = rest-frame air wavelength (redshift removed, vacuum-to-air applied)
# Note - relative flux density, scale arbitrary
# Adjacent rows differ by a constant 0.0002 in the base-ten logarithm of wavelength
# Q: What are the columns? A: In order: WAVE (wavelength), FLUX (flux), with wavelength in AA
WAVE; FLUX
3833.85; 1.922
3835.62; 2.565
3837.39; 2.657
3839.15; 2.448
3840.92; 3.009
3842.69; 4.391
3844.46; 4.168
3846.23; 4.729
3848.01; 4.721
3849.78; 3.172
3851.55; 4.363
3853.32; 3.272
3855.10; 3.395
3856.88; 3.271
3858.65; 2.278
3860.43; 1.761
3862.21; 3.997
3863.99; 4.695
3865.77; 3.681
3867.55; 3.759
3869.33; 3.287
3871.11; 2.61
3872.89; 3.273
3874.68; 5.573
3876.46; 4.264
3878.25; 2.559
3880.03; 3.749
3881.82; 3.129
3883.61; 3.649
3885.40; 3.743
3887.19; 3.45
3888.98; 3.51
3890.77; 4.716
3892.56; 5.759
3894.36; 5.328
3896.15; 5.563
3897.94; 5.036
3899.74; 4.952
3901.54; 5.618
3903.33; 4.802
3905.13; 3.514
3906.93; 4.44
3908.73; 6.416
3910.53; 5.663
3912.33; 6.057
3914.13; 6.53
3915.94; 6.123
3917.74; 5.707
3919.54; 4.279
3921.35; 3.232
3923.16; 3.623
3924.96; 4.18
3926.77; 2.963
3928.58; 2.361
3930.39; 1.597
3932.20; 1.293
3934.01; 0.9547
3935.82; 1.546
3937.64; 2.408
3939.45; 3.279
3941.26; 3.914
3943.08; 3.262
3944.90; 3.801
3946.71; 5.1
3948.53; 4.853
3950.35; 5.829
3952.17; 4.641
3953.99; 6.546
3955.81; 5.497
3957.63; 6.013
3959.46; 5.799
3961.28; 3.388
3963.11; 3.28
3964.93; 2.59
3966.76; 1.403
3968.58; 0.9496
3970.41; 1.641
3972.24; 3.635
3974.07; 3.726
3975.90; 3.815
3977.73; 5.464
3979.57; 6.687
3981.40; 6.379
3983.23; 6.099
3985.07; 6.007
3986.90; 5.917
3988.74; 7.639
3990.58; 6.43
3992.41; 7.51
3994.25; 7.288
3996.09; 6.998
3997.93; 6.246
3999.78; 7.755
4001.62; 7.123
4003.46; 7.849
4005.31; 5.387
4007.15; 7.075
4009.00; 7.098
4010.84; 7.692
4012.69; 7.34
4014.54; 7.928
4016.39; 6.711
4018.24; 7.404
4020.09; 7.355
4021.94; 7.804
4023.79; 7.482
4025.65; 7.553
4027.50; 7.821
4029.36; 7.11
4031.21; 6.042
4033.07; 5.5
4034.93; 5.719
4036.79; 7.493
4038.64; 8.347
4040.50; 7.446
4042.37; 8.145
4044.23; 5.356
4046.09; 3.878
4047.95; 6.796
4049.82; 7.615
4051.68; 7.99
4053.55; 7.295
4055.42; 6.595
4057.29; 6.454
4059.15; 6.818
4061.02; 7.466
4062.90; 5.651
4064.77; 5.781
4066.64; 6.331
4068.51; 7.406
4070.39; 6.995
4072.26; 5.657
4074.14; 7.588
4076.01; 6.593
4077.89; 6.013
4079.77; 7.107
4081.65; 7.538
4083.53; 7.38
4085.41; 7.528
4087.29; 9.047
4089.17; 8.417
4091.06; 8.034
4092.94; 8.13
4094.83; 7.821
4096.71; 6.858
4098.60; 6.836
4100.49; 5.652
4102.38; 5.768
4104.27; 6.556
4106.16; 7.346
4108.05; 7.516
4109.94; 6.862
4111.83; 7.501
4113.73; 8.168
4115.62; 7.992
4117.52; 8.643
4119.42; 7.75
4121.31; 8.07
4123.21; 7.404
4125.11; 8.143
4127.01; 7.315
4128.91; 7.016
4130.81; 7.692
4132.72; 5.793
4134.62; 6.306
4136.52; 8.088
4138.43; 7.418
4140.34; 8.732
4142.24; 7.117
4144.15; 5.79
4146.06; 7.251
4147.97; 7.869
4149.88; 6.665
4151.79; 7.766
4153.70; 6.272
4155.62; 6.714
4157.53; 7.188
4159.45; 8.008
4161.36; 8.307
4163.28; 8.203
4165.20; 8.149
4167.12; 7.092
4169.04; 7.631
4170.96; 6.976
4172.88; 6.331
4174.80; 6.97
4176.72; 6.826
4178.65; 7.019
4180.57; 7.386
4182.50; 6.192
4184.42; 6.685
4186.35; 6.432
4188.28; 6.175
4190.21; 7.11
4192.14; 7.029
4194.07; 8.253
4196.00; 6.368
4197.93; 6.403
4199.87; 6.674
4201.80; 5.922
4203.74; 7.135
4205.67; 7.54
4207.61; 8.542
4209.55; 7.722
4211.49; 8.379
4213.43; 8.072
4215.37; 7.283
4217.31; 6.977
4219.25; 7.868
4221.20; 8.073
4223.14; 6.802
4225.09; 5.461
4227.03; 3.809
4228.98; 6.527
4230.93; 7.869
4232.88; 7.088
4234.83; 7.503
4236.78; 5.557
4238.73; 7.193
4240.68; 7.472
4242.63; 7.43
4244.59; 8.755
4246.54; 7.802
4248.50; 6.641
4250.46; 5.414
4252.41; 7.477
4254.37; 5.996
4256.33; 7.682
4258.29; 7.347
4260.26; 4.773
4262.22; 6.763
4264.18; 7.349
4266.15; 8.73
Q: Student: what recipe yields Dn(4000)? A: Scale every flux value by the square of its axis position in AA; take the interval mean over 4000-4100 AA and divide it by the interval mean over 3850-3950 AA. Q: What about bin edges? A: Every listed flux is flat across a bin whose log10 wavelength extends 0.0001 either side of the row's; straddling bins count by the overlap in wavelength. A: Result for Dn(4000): 1.94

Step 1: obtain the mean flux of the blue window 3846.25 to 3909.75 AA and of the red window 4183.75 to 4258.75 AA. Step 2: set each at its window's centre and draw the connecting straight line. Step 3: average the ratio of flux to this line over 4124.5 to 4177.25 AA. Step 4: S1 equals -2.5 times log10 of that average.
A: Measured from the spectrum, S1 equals -0.135 mag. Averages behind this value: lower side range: 4.05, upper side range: 7.04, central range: 7.27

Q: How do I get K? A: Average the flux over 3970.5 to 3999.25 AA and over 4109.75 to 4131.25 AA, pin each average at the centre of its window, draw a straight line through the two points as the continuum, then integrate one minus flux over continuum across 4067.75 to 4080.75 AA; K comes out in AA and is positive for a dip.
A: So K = 0.6 AA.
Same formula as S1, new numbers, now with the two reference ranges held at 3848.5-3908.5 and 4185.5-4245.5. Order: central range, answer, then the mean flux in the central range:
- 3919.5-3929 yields 0.27 mag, 3.42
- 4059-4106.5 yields -0.20 mag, 7.01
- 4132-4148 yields -0.12 mag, 7.13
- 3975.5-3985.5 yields -0.18 mag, 5.83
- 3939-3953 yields 0.06 mag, 4.37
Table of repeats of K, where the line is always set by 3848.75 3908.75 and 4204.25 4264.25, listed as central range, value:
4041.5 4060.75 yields -4.3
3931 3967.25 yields 6.5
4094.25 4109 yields -2.1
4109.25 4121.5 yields -3.7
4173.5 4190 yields -0.3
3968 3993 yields -1.4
